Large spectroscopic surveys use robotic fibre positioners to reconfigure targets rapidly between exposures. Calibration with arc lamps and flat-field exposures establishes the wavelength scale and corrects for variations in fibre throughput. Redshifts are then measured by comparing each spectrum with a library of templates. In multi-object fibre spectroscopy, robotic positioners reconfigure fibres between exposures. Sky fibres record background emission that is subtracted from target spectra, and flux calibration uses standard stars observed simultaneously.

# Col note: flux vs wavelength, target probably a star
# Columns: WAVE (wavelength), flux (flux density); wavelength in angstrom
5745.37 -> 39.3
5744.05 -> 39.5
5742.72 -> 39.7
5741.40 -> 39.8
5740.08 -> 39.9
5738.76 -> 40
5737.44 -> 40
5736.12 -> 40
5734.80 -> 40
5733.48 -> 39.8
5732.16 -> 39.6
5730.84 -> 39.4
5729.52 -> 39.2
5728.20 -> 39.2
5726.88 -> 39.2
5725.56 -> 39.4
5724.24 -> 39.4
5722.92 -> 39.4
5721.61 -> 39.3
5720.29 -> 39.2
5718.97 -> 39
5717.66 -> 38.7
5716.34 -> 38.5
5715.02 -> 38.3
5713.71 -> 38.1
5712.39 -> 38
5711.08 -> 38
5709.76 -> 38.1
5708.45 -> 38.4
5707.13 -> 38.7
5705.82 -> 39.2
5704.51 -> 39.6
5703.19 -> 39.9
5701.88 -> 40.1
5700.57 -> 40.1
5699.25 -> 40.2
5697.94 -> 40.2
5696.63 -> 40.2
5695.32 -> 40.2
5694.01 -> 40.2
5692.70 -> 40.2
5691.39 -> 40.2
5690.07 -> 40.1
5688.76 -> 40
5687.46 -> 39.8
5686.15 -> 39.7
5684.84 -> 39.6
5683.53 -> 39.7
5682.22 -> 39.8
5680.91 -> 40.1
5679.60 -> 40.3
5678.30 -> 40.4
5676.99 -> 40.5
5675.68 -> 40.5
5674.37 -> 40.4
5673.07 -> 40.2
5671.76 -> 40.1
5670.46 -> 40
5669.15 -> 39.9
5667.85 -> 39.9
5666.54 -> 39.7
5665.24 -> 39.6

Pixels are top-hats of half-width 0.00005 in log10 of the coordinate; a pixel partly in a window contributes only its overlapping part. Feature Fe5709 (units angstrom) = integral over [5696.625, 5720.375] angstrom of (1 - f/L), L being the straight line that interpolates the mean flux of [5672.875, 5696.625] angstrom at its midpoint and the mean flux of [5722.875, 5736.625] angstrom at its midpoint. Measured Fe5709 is 0.4 angstrom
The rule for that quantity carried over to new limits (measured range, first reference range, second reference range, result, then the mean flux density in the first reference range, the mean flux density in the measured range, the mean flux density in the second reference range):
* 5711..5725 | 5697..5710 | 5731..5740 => 0.3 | 39.5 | 38.8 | 39.9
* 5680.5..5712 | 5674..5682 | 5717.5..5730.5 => 0.2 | 40.3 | 39.7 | 39.2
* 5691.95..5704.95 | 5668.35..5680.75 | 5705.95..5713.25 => -0.4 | 40.3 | 40.1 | 38.3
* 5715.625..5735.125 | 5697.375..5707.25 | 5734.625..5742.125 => 0.3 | 39.8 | 39.3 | 40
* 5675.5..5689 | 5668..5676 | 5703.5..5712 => -0.1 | 40.2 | 40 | 38.7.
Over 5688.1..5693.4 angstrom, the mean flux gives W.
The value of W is 40.1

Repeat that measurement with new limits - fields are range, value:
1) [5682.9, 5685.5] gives 39.6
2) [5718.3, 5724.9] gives 39.3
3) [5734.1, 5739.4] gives 40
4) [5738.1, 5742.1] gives 40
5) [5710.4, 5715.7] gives 38.1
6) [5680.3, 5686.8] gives 39.7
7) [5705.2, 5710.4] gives 38.6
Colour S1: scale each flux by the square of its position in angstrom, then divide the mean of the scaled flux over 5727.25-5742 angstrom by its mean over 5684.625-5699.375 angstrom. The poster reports 1.01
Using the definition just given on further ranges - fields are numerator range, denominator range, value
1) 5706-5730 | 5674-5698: 0.98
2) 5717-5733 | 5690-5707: 0.99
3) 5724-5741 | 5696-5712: 1.02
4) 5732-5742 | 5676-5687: 1.02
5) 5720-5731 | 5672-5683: 0.99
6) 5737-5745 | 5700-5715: 1.03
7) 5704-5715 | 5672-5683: 0.97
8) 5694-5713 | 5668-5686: 0.99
